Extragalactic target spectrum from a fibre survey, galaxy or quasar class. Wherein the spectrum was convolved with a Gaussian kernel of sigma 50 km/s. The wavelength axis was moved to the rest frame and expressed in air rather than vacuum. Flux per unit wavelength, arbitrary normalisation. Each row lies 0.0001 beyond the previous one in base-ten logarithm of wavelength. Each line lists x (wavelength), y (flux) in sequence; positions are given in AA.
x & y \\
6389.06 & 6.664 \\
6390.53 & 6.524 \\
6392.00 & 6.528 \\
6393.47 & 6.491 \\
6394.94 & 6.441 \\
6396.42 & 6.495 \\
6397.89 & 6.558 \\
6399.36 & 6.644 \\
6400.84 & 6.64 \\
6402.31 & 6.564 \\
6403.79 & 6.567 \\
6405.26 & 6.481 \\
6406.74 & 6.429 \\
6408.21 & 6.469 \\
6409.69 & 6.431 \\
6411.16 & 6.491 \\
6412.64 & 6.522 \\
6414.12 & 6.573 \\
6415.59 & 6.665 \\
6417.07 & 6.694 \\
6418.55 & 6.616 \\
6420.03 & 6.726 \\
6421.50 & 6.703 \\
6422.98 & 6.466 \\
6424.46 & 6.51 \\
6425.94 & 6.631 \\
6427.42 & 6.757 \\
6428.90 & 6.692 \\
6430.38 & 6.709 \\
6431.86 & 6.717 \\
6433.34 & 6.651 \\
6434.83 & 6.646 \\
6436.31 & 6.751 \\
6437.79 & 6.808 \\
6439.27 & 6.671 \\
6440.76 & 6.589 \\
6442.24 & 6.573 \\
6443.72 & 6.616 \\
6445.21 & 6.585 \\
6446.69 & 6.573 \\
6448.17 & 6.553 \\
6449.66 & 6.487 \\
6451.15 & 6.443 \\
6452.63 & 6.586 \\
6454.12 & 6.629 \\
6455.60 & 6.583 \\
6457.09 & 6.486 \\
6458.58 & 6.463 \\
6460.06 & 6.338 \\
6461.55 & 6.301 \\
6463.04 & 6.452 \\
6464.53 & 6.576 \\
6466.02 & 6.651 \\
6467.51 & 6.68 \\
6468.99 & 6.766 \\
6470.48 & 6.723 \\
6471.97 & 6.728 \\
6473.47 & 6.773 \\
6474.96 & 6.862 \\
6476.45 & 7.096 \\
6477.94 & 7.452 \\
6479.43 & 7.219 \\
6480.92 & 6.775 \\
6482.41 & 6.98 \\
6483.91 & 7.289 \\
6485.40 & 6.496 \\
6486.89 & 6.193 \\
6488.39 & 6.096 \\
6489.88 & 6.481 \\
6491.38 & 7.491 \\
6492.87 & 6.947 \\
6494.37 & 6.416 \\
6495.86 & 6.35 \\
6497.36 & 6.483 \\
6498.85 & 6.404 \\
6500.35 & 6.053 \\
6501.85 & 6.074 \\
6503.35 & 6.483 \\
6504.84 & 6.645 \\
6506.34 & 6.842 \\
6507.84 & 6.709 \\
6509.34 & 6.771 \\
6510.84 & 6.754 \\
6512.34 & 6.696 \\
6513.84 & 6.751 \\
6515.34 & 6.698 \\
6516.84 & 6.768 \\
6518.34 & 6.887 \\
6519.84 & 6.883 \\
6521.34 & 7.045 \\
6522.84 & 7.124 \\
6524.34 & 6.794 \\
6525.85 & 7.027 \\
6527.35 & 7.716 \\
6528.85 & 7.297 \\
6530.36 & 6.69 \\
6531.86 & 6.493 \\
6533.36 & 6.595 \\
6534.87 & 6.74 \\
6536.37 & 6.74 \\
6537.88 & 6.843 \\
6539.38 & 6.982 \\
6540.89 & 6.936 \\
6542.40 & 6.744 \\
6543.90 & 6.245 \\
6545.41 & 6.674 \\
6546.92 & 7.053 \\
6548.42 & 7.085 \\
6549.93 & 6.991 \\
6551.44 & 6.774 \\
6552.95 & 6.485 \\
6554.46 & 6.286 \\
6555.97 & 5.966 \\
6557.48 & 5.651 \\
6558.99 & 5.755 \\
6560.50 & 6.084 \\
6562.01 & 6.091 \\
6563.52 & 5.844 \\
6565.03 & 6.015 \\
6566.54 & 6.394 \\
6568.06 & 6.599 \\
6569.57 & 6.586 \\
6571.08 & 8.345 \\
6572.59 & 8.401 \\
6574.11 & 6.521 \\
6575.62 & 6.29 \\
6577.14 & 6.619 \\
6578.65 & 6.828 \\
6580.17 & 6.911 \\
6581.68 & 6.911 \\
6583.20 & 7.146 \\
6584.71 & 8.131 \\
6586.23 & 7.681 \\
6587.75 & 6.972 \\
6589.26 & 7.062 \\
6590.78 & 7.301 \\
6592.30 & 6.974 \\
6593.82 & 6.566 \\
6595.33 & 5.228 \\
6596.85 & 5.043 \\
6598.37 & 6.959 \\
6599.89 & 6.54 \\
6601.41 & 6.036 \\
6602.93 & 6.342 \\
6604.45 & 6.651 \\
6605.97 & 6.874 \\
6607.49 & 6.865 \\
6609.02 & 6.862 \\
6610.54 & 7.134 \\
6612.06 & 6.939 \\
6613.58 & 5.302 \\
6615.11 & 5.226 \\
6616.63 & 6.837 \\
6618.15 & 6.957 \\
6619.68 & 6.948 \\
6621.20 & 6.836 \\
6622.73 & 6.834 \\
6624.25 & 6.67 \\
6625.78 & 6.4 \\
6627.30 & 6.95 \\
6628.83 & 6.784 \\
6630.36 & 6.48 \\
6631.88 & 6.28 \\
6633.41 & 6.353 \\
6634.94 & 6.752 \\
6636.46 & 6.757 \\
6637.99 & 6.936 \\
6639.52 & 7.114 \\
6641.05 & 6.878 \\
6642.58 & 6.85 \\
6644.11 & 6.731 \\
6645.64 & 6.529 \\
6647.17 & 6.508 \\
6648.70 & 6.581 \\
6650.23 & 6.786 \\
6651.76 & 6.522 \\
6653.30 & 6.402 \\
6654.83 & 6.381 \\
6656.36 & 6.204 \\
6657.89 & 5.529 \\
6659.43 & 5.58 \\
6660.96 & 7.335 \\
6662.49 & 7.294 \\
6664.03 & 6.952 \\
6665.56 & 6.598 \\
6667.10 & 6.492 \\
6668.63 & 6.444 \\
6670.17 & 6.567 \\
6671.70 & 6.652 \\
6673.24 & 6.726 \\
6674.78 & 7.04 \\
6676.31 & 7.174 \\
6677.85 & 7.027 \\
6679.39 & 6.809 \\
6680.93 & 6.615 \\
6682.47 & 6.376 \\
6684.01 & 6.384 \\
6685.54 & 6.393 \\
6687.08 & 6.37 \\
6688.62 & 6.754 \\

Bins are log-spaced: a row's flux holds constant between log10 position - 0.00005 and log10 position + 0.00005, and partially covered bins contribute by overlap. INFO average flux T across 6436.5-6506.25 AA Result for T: 6.63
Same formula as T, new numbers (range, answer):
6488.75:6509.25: 6.57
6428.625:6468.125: 6.58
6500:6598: 6.72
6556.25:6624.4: 6.63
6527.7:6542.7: 6.83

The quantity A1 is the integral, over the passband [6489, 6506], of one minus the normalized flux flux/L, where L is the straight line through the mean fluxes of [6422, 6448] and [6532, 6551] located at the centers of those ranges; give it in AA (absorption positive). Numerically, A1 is 0.50 AA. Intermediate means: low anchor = 6.64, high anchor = 6.79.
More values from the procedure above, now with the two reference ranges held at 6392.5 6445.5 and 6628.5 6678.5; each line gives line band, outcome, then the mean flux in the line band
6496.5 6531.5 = -0.8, 6.76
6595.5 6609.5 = 0.5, 6.4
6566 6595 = -1.8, 7.04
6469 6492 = -0.8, 6.84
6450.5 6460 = 0.1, 6.52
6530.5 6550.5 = -0.5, 6.78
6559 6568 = 0.7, 6.1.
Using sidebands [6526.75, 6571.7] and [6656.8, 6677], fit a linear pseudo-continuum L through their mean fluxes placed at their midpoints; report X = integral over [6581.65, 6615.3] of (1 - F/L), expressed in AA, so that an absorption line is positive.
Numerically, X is -0.18 AA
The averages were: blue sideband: 6.61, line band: 6.66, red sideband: 6.64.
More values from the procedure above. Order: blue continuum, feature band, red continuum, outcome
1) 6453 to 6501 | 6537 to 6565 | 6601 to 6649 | 0.8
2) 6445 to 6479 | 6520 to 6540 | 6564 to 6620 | -0.7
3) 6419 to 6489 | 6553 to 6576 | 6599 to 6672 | 0.6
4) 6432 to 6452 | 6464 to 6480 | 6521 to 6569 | -0.6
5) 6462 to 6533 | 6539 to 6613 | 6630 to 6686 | 0.2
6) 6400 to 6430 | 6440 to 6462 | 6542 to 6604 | 0.2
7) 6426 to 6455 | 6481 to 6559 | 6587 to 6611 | -1.0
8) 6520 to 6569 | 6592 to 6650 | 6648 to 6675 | 0.1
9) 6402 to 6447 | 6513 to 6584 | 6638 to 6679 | -1.0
